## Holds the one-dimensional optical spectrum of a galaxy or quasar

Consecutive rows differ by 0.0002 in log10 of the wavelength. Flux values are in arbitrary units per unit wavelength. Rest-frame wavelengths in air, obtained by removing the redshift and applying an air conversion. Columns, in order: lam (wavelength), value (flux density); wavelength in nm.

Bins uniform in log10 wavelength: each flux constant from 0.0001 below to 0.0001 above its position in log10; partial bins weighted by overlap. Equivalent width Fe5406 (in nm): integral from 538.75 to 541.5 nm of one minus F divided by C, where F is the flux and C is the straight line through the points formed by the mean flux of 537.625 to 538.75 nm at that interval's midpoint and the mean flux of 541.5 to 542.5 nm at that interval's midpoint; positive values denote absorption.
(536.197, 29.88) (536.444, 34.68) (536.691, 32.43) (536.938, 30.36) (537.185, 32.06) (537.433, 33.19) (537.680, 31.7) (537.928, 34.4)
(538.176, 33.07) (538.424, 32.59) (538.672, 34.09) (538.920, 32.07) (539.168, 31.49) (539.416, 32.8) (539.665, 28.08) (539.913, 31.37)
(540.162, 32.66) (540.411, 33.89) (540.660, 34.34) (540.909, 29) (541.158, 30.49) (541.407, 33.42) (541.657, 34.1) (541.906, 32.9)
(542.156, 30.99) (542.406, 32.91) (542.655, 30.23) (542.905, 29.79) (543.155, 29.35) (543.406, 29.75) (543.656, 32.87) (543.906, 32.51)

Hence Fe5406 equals 0.10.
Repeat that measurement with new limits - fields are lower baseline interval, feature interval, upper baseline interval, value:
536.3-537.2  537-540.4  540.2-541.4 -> -0.003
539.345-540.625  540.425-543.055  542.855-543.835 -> -0.056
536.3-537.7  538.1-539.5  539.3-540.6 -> -0.025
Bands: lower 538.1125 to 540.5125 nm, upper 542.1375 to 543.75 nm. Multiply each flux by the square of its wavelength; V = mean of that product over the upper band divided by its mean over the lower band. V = 1.0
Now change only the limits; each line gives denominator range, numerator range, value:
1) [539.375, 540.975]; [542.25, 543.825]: 0.98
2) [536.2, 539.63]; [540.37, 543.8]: 0.99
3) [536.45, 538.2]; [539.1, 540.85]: 0.99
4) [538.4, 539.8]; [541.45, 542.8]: 1.03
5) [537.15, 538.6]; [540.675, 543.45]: 0.97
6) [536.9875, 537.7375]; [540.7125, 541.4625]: 0.98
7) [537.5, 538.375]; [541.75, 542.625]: 0.99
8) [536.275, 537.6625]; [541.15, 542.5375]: 1.03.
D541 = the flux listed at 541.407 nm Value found 33.42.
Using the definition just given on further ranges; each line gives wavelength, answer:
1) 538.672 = 34.09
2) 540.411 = 33.89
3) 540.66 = 34.34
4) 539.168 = 31.49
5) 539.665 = 28.08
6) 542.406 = 32.91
